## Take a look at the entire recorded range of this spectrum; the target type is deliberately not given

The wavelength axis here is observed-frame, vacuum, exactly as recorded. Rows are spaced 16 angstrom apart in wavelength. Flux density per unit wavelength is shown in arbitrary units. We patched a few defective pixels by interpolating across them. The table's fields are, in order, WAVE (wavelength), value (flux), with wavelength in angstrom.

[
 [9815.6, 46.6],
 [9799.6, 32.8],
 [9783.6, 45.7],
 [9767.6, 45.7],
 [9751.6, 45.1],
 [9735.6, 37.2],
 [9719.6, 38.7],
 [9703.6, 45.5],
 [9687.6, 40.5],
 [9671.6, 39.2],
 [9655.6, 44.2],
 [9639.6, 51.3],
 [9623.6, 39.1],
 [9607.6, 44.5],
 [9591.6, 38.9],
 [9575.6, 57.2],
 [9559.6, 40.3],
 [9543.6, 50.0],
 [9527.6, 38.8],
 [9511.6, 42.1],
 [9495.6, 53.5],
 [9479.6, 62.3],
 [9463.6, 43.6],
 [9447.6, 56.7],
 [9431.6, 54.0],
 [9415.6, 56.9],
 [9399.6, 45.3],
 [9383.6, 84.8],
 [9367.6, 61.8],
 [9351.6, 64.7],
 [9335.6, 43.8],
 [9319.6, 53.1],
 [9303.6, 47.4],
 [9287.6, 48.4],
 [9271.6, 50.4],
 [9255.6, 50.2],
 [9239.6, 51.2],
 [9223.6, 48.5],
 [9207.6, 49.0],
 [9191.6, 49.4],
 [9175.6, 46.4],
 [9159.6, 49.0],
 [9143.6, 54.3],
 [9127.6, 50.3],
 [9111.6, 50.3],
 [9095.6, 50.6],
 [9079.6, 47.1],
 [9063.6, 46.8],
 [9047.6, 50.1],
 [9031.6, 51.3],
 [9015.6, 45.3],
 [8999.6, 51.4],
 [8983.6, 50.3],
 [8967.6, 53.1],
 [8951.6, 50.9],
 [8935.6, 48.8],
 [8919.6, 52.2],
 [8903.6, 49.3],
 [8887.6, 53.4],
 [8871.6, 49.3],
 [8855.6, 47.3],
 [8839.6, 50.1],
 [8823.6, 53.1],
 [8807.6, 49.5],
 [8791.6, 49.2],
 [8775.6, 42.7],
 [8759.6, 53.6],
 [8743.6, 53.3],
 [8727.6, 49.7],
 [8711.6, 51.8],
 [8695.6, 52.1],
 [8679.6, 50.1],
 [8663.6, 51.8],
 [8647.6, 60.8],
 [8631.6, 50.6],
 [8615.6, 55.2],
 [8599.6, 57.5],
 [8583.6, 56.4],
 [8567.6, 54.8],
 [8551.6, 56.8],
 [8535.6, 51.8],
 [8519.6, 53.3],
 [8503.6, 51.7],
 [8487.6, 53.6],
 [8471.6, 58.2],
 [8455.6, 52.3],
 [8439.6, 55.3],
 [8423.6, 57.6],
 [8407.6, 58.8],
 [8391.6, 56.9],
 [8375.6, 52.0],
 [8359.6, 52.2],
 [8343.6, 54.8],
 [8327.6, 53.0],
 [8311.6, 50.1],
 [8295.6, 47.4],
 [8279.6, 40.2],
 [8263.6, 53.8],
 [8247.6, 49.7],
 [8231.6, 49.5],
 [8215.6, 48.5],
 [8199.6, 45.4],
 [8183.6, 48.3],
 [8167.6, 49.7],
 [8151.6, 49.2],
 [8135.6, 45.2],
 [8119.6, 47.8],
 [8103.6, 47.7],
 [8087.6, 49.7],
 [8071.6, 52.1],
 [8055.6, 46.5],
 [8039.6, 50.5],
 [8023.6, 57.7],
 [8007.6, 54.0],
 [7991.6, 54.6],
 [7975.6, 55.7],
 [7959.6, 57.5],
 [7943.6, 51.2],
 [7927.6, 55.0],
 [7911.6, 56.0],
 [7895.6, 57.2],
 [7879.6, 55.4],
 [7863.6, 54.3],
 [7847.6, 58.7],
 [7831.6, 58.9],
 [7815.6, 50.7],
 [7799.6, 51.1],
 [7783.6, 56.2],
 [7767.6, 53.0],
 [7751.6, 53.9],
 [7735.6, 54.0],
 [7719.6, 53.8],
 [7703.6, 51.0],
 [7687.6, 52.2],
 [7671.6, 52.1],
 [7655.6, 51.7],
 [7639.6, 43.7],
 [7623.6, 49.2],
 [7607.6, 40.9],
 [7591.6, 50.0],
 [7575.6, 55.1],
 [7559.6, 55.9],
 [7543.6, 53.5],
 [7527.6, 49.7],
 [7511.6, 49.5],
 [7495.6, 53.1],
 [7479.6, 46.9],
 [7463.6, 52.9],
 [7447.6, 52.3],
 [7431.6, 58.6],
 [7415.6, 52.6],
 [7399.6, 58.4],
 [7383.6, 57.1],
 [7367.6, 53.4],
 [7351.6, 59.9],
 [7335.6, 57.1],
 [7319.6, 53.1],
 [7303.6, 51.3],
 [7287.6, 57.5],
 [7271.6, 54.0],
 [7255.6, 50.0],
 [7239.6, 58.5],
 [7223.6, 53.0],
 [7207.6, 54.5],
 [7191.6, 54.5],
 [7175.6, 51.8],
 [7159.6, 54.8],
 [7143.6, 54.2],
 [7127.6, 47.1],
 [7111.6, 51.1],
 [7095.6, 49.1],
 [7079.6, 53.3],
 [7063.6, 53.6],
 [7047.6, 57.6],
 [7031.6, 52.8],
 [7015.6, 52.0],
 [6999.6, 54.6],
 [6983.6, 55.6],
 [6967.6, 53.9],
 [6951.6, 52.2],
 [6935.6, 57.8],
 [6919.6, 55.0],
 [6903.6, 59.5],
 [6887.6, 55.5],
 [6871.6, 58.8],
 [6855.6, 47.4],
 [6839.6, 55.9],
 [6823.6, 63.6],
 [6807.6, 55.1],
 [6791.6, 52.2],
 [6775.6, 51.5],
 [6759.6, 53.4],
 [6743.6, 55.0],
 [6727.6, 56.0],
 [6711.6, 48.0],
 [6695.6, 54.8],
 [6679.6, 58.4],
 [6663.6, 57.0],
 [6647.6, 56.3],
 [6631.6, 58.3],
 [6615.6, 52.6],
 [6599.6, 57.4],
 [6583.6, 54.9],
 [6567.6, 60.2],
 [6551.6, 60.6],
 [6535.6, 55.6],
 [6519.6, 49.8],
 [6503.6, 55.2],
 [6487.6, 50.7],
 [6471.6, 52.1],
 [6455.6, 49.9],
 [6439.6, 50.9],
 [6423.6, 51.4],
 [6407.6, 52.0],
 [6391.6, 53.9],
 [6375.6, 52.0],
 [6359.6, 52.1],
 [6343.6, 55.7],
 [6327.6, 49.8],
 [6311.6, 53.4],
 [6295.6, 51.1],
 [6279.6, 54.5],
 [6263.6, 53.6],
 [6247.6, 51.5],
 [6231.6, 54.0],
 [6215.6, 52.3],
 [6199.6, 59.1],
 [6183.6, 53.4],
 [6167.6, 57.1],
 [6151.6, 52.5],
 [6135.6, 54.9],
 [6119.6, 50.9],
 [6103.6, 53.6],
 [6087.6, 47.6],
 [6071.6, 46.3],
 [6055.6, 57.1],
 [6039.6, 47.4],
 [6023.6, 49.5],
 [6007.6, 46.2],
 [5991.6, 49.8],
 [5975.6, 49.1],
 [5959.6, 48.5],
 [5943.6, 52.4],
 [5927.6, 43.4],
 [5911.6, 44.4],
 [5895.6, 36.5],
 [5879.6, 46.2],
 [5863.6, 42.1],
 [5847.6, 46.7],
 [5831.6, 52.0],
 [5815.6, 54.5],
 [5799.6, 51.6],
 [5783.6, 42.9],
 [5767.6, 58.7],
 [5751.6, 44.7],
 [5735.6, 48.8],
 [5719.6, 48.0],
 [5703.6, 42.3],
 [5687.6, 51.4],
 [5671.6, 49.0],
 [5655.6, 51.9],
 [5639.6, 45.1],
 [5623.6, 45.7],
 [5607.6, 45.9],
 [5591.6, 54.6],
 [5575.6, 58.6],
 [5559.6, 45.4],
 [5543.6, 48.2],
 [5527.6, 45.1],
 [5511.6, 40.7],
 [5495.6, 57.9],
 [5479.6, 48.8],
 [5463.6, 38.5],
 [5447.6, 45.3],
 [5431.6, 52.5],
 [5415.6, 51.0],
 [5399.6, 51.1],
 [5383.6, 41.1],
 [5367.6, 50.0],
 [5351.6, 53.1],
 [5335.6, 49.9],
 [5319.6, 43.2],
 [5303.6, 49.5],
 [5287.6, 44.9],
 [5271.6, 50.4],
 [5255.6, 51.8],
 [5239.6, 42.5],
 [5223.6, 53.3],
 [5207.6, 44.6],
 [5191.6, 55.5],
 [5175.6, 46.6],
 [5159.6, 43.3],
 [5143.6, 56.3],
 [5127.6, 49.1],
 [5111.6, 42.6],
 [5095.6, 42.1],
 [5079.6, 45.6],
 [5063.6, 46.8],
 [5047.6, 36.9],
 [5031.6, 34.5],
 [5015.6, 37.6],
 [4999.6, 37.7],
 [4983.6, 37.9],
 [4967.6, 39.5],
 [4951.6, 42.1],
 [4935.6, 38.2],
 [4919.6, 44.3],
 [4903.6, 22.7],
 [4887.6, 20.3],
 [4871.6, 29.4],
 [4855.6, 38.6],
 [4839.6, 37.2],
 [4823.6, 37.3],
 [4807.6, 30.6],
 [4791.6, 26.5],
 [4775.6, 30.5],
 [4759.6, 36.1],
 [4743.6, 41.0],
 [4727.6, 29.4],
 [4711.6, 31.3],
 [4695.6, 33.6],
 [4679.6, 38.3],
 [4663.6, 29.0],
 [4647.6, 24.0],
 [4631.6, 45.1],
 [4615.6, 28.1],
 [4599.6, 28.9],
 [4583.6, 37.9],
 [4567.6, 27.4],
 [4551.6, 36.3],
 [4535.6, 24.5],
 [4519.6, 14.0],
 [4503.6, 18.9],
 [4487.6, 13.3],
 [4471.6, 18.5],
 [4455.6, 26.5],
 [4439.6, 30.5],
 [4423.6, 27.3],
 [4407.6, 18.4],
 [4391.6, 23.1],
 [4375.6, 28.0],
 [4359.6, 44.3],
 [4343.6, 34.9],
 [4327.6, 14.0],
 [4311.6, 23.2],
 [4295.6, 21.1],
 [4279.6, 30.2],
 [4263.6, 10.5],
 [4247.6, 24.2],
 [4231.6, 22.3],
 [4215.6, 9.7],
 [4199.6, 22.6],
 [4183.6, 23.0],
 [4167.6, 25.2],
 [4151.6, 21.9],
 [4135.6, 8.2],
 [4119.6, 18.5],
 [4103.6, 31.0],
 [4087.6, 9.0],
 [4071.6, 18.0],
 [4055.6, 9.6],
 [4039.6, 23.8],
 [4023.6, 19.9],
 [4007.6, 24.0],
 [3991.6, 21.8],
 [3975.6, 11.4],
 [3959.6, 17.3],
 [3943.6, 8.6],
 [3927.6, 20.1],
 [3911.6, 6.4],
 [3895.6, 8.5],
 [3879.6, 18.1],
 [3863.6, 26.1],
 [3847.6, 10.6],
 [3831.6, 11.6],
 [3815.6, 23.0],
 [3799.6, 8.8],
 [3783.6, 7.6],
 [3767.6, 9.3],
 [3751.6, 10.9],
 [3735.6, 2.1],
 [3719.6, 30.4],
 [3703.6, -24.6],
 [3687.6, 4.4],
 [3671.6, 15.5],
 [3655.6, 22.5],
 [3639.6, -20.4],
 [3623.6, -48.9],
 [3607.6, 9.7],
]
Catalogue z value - 0.14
